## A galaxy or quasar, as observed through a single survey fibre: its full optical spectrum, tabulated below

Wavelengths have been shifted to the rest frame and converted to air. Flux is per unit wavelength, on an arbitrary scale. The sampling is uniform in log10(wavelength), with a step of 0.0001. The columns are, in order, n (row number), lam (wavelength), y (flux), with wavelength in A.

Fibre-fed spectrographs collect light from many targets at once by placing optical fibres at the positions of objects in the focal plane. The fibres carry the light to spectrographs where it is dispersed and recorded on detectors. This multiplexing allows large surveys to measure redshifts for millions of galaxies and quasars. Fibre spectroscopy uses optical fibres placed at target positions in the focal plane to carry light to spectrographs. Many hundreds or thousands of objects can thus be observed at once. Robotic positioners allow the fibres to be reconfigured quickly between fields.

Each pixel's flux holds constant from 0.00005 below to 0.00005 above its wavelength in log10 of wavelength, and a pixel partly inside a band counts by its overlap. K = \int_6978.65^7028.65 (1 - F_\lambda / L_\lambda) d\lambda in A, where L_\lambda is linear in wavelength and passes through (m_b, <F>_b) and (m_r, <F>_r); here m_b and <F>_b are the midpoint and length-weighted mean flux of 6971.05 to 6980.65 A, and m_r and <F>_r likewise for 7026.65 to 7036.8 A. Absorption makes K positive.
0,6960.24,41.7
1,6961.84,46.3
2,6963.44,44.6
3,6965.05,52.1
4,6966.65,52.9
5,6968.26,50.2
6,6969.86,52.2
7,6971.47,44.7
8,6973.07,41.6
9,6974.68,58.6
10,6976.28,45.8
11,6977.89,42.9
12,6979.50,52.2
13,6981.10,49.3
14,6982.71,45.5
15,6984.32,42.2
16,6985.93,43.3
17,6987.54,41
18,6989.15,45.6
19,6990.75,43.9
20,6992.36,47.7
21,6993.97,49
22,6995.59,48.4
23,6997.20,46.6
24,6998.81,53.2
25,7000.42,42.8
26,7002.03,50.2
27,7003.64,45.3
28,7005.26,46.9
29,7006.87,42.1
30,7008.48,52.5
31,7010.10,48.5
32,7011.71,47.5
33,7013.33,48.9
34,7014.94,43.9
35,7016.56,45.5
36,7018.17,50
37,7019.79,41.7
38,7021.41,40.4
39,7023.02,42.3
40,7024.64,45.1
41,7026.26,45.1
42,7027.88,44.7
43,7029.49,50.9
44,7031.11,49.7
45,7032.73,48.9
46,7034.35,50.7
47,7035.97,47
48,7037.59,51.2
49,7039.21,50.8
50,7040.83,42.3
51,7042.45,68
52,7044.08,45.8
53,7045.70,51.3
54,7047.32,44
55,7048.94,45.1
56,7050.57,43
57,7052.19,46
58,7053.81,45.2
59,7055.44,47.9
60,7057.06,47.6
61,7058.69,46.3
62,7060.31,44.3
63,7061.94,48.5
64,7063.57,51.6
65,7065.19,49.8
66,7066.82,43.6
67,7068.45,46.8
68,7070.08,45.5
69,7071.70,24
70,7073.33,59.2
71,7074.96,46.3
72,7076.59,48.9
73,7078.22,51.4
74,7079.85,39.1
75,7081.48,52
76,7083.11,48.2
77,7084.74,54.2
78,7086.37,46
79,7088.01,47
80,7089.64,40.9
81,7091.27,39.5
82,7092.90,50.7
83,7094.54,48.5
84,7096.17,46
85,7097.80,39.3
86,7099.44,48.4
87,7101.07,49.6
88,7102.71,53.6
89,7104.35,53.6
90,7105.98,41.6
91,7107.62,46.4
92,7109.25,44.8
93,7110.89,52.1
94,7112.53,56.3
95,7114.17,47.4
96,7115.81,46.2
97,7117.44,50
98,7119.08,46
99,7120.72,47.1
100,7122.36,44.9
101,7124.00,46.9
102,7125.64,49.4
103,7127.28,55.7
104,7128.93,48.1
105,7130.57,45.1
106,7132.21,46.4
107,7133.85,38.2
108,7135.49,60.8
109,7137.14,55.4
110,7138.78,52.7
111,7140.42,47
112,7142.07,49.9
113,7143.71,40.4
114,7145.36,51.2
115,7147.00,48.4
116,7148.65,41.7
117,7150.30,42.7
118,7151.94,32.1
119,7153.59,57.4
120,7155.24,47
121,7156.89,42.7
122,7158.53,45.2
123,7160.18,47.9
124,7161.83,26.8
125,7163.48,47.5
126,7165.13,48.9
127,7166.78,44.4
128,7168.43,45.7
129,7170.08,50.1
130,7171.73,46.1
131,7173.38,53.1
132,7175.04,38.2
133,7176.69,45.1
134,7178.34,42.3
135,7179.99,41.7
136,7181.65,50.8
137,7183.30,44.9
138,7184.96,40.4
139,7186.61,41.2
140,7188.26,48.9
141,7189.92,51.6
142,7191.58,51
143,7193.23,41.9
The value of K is 2.1 A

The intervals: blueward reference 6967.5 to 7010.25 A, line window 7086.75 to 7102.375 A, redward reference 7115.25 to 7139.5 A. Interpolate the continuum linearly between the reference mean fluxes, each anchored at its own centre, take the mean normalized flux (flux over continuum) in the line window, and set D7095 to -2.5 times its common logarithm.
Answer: 0.06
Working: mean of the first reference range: 47.1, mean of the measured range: 45.8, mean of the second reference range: 48.9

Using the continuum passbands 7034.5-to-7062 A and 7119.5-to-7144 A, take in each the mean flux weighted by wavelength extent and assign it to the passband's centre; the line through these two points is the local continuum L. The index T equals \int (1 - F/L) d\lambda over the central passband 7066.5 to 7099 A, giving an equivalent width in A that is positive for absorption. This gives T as 1.57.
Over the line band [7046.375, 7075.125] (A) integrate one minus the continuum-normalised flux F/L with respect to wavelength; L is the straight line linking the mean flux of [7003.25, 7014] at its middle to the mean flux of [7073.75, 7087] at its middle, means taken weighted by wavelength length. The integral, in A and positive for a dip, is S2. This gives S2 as 1.5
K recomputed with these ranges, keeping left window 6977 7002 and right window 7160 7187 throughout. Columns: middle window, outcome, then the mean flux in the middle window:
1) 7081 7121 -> -2.3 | 47.8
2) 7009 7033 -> -0.1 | 46.2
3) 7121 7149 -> -2.3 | 48.4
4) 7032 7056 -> -1.4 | 48.5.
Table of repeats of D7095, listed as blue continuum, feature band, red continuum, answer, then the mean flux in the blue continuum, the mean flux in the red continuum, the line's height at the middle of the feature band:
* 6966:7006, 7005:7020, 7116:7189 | 0.00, 47.3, 46.3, 47.1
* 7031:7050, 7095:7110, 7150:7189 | 0.00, 49.5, 44.7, 47.2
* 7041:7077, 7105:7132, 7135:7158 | -0.01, 47.1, 47.6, 47.4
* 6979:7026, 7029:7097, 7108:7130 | 0.00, 46.2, 48.7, 47.5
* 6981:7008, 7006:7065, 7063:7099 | -0.03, 46.1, 46.3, 46.2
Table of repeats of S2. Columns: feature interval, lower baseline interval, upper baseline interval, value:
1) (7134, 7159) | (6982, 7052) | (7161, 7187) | -1.5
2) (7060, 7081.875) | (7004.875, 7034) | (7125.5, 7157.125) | 0.2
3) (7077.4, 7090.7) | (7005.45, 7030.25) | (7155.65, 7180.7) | -0.6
